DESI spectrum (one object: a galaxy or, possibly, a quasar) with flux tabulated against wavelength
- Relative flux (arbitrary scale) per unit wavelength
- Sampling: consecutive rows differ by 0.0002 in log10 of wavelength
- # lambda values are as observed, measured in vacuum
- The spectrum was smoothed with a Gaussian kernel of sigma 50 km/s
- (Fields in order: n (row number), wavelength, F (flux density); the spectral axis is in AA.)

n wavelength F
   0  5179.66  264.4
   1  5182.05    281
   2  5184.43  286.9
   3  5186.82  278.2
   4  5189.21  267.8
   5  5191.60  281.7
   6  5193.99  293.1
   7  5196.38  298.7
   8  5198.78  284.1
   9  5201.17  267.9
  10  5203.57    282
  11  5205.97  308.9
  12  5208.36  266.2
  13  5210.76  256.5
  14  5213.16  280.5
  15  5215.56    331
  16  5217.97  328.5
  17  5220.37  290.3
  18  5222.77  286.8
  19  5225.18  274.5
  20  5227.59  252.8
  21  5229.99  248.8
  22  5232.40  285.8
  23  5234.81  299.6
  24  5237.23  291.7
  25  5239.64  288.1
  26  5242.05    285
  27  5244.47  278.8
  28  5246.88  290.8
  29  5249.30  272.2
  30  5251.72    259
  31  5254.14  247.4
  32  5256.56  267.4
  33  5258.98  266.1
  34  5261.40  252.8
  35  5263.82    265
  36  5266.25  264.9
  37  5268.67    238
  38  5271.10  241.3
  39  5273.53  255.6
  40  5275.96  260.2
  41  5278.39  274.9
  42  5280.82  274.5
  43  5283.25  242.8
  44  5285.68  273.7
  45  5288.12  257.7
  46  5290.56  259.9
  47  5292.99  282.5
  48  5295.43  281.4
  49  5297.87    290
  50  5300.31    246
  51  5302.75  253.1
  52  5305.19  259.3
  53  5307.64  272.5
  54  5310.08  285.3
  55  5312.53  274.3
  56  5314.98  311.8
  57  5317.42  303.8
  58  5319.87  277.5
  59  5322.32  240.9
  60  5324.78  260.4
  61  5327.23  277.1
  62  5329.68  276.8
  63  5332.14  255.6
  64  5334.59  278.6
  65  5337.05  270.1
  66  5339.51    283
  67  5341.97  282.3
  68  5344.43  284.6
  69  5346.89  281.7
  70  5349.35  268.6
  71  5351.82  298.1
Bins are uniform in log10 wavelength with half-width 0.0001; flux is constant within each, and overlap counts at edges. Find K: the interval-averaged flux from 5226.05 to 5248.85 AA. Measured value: 280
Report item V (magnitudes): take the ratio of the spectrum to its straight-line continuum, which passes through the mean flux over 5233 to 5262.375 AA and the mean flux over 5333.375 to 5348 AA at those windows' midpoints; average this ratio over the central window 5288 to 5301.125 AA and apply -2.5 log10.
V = 0.03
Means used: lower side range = 275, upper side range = 280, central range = 271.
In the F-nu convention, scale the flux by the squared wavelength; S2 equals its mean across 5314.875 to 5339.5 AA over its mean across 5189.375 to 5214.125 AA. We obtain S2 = 1.0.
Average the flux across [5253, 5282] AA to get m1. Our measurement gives 259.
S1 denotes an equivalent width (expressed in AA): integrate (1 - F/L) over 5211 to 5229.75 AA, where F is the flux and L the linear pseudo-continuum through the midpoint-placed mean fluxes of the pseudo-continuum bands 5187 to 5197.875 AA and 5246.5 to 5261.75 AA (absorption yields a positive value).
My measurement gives -0.9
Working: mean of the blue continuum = 285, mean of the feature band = 288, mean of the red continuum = 264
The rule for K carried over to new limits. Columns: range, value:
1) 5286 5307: 267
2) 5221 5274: 269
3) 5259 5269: 258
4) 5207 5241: 285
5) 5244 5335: 267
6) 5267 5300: 264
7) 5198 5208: 284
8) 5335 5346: 280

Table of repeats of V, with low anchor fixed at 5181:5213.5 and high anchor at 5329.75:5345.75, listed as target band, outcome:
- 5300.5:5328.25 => 0.01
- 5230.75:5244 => -0.03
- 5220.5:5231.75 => 0.04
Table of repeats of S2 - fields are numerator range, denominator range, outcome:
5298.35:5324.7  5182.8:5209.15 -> 1.00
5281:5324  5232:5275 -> 1.03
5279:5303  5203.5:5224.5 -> 0.94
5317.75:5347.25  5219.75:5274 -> 1.05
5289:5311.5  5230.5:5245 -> 0.96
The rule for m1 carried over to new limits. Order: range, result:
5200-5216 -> 283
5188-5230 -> 284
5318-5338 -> 268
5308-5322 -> 286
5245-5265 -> 266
